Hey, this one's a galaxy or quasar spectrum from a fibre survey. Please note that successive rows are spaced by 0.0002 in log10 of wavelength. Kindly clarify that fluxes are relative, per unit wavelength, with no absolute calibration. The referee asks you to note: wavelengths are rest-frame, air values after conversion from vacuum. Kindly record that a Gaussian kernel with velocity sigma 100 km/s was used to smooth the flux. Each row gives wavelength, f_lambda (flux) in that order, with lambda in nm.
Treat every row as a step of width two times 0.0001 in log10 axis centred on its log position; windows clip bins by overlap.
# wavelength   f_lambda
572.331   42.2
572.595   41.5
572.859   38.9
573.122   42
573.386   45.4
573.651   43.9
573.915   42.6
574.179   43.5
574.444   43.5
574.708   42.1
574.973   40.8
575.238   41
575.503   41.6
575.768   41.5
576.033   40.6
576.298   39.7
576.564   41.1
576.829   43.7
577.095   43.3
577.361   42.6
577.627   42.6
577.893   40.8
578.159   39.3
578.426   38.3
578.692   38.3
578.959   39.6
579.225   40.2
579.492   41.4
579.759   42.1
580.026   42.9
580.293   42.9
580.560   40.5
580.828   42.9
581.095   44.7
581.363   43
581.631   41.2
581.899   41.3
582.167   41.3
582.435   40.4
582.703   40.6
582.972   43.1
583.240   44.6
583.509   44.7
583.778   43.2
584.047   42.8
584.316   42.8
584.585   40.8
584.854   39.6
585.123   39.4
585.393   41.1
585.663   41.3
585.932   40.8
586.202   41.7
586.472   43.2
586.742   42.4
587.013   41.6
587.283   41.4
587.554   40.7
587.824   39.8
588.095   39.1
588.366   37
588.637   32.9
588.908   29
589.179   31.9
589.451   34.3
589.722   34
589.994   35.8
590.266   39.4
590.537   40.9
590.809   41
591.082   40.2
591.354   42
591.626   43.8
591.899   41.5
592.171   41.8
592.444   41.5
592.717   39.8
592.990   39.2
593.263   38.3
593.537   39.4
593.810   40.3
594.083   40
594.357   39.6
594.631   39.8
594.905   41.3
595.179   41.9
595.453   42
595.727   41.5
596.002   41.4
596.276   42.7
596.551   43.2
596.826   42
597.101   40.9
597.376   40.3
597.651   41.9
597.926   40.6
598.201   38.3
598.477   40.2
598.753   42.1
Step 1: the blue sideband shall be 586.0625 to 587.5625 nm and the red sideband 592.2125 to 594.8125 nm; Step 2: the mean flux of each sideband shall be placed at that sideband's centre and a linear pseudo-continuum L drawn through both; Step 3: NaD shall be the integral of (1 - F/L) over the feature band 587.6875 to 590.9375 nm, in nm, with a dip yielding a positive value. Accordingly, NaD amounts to 0.39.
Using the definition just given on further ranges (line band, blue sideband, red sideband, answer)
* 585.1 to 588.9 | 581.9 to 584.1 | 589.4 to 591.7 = 0.08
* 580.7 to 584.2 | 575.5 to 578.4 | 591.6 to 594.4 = -0.13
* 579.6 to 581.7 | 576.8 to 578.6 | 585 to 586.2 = -0.07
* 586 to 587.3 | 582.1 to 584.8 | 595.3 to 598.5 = 0.00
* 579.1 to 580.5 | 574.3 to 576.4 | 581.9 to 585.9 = -0.01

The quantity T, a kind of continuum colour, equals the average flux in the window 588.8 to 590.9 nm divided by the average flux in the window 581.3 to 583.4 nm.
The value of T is 0.85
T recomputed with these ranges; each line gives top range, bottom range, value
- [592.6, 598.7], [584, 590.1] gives 1.05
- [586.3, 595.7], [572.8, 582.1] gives 0.94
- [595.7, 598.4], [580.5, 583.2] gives 0.98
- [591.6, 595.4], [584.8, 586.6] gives 0.99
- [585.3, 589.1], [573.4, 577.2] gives 0.93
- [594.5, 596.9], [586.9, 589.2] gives 1.12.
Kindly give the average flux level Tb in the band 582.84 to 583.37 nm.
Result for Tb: 43.9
